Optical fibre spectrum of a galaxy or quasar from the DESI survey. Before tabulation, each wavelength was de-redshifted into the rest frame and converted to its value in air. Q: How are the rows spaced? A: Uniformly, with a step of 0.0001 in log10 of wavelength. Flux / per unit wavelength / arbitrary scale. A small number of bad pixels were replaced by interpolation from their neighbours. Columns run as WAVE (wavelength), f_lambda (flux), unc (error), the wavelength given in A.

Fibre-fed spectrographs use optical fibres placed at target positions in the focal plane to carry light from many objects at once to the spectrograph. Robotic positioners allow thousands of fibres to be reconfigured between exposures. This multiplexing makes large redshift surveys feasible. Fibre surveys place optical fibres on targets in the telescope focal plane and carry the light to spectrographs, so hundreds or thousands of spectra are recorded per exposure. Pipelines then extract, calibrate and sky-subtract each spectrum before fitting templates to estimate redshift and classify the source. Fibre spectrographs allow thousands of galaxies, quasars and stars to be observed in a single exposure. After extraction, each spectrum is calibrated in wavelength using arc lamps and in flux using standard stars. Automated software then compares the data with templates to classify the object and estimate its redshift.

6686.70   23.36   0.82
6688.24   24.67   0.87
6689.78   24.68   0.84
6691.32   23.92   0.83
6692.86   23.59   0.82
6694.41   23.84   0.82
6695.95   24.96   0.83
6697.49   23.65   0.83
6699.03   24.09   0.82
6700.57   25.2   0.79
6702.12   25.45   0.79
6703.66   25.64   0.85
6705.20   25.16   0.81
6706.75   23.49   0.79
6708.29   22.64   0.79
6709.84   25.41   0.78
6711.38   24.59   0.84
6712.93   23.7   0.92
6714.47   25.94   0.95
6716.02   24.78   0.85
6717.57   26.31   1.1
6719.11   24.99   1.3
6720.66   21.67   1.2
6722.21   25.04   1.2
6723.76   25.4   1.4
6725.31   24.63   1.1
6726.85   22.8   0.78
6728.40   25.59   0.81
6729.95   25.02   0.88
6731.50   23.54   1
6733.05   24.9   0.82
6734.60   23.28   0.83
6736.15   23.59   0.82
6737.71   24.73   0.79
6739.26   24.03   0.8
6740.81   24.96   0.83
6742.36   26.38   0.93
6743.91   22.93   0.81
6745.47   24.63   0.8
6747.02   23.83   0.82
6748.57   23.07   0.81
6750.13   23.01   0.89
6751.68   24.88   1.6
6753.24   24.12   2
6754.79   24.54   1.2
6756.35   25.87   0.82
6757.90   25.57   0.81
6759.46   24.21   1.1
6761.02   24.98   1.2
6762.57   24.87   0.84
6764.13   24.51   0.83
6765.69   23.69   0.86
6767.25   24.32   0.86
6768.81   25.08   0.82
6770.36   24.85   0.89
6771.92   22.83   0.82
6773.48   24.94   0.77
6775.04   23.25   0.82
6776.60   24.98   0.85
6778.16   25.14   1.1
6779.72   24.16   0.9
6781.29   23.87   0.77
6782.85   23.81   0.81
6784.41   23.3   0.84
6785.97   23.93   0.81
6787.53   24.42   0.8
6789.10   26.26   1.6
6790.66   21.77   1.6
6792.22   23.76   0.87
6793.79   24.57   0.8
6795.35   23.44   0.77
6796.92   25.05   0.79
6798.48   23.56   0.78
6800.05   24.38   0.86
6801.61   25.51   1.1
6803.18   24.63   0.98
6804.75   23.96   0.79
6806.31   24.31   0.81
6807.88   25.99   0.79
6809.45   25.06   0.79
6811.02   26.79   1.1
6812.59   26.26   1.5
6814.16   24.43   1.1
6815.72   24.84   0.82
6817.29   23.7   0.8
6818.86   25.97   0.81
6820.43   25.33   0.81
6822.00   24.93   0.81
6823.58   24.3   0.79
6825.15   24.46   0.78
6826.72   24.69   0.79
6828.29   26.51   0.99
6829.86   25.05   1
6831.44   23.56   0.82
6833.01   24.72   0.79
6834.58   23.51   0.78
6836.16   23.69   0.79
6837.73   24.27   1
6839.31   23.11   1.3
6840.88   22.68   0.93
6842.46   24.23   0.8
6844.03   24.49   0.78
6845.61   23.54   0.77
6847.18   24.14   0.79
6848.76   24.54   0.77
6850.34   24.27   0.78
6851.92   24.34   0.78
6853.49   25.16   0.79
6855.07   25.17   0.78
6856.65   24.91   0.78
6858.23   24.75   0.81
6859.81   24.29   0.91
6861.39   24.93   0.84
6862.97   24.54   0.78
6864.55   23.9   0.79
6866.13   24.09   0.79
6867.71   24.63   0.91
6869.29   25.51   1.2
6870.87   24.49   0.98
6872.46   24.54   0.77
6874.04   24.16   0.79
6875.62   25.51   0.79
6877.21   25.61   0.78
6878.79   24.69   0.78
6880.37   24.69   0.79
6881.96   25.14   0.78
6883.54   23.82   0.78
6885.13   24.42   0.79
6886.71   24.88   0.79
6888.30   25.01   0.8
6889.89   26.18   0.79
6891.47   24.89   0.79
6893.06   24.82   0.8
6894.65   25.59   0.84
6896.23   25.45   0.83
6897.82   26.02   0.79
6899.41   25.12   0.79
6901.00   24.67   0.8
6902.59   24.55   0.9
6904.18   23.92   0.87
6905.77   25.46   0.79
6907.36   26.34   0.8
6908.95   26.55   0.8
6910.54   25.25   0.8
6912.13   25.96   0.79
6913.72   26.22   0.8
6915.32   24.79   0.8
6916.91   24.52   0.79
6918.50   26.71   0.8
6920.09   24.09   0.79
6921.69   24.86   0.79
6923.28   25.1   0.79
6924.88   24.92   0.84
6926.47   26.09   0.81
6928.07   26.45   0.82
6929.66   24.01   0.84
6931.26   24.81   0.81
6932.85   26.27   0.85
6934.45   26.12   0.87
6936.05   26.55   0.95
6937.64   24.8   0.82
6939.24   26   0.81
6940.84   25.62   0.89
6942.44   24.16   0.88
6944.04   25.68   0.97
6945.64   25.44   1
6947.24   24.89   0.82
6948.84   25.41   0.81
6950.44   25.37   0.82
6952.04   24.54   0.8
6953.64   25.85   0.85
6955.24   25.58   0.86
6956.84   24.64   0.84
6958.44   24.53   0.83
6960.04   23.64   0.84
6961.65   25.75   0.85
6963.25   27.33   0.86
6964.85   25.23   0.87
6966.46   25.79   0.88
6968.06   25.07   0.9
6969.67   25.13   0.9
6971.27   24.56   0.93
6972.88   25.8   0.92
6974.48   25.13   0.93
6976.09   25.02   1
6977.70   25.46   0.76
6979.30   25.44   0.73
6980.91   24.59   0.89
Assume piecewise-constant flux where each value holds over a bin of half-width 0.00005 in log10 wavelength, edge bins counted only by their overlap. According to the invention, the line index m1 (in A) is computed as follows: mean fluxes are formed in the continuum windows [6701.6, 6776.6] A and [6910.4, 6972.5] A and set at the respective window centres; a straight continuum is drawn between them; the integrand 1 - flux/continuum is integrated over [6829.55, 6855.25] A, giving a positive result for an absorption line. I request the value 0.8 A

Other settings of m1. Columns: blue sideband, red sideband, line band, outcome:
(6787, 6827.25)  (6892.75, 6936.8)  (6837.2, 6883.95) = 1.1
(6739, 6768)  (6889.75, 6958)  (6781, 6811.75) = 0.3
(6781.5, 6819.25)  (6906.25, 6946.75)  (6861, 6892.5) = 0.4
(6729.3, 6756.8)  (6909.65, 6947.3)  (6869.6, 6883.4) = 0.1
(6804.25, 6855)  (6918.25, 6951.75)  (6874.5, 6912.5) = -0.2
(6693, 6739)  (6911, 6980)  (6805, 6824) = -0.2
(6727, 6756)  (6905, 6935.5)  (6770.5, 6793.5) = 0.5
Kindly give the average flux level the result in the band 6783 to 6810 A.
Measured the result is 24.3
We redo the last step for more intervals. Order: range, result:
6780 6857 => 24.5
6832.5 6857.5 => 24.2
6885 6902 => 25.2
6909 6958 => 25.4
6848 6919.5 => 25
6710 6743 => 24.6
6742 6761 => 24.4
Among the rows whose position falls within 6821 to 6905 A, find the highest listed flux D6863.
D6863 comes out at 26.51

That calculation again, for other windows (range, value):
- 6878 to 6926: 26.71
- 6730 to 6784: 26.38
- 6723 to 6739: 25.59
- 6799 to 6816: 26.79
